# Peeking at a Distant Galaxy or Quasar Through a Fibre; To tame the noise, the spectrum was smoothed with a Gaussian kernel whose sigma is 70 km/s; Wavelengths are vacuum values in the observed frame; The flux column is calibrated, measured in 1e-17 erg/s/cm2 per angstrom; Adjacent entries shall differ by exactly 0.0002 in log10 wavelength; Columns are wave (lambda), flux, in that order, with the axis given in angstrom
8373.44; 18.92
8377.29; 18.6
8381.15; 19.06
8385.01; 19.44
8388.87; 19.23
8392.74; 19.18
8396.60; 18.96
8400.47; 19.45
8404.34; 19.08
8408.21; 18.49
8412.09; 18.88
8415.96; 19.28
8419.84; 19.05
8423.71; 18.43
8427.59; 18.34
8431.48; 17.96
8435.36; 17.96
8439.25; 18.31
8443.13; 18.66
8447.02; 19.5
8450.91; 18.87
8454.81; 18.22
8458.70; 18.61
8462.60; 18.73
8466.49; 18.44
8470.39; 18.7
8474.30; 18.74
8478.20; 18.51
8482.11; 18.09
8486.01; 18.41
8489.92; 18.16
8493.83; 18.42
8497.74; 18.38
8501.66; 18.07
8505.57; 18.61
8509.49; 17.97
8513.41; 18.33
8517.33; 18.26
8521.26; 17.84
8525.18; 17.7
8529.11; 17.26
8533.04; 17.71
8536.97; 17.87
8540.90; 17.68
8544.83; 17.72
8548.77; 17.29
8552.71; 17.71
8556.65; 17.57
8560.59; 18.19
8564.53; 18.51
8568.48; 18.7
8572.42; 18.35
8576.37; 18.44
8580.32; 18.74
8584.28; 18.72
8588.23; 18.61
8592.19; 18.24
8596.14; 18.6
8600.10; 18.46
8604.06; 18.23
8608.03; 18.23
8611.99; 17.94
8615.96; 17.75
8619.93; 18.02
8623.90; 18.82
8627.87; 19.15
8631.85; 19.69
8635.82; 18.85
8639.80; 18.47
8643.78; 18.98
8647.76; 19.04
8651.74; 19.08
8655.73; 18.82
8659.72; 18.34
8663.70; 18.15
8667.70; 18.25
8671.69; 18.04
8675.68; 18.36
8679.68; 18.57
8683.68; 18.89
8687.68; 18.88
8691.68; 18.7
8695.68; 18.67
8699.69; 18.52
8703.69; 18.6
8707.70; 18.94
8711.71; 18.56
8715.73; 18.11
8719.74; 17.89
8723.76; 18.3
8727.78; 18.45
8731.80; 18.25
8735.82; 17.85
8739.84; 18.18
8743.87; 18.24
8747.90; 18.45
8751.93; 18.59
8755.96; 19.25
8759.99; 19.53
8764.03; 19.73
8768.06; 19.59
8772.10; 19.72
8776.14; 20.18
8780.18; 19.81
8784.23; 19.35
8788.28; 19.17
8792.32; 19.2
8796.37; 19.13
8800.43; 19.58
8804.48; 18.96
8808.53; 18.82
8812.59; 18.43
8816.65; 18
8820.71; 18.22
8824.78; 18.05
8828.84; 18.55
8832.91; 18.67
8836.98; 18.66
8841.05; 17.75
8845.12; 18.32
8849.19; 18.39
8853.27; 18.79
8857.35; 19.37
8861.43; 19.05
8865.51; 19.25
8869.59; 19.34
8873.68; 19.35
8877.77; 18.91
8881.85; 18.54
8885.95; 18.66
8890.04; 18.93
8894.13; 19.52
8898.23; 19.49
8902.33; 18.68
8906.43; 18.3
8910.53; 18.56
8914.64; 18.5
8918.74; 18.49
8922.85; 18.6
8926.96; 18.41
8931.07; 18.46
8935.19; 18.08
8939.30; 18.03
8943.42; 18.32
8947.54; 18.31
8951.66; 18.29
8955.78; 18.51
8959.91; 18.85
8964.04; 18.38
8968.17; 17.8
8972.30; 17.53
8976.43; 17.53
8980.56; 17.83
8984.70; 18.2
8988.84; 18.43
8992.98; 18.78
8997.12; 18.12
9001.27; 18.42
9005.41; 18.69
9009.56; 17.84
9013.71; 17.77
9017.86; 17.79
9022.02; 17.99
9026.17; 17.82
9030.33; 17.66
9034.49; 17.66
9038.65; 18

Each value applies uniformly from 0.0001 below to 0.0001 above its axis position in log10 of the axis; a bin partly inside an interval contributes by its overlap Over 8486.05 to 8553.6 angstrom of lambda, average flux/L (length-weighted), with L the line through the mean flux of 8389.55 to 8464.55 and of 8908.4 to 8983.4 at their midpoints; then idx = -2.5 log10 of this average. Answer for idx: 0.04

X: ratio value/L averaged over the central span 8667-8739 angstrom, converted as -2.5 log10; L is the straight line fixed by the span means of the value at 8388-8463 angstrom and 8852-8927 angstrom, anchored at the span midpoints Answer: 0.02 mag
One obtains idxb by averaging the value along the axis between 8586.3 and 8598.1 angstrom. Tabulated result 18.5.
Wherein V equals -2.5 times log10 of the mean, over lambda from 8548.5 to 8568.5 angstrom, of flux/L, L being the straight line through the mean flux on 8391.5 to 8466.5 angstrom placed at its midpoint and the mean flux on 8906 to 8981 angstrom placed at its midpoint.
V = 0.04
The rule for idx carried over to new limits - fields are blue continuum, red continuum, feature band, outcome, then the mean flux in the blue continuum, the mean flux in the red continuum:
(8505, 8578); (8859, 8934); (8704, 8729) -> 0.00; 18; 18.8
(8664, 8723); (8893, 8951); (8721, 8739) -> 0.02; 18.5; 18.5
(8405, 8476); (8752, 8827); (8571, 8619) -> 0.03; 18.6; 19.1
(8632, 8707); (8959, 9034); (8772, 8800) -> -0.06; 18.7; 18.1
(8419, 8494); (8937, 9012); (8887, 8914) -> -0.04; 18.5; 18.2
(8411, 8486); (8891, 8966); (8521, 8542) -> 0.05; 18.6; 18.5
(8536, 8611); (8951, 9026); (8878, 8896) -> -0.04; 18.2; 18.1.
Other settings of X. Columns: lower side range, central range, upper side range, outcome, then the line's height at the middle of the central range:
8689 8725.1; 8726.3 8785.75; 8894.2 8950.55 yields -0.030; 18.5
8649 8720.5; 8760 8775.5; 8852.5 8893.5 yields -0.053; 18.8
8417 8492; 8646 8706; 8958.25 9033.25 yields -0.015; 18.3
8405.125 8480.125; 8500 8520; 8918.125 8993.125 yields 0.020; 18.6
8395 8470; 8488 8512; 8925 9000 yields 0.021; 18.6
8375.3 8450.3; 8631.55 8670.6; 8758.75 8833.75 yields 0.016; 19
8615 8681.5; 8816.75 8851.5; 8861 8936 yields 0.026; 18.8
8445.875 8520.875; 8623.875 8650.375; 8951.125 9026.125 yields -0.039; 18.4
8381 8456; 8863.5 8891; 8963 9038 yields -0.048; 18.2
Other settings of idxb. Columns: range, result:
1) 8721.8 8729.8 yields 18.4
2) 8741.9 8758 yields 18.6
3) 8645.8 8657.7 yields 19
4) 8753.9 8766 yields 19.5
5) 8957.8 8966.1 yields 18.6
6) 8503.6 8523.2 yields 18.2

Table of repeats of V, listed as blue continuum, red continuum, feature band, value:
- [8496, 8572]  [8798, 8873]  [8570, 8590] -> -0.03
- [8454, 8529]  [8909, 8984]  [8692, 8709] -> -0.02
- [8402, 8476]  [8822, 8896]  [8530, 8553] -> 0.06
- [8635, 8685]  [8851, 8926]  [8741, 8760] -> 0.00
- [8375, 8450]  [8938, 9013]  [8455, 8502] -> 0.02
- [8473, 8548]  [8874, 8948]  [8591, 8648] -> -0.02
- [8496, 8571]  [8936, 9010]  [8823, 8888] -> -0.03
